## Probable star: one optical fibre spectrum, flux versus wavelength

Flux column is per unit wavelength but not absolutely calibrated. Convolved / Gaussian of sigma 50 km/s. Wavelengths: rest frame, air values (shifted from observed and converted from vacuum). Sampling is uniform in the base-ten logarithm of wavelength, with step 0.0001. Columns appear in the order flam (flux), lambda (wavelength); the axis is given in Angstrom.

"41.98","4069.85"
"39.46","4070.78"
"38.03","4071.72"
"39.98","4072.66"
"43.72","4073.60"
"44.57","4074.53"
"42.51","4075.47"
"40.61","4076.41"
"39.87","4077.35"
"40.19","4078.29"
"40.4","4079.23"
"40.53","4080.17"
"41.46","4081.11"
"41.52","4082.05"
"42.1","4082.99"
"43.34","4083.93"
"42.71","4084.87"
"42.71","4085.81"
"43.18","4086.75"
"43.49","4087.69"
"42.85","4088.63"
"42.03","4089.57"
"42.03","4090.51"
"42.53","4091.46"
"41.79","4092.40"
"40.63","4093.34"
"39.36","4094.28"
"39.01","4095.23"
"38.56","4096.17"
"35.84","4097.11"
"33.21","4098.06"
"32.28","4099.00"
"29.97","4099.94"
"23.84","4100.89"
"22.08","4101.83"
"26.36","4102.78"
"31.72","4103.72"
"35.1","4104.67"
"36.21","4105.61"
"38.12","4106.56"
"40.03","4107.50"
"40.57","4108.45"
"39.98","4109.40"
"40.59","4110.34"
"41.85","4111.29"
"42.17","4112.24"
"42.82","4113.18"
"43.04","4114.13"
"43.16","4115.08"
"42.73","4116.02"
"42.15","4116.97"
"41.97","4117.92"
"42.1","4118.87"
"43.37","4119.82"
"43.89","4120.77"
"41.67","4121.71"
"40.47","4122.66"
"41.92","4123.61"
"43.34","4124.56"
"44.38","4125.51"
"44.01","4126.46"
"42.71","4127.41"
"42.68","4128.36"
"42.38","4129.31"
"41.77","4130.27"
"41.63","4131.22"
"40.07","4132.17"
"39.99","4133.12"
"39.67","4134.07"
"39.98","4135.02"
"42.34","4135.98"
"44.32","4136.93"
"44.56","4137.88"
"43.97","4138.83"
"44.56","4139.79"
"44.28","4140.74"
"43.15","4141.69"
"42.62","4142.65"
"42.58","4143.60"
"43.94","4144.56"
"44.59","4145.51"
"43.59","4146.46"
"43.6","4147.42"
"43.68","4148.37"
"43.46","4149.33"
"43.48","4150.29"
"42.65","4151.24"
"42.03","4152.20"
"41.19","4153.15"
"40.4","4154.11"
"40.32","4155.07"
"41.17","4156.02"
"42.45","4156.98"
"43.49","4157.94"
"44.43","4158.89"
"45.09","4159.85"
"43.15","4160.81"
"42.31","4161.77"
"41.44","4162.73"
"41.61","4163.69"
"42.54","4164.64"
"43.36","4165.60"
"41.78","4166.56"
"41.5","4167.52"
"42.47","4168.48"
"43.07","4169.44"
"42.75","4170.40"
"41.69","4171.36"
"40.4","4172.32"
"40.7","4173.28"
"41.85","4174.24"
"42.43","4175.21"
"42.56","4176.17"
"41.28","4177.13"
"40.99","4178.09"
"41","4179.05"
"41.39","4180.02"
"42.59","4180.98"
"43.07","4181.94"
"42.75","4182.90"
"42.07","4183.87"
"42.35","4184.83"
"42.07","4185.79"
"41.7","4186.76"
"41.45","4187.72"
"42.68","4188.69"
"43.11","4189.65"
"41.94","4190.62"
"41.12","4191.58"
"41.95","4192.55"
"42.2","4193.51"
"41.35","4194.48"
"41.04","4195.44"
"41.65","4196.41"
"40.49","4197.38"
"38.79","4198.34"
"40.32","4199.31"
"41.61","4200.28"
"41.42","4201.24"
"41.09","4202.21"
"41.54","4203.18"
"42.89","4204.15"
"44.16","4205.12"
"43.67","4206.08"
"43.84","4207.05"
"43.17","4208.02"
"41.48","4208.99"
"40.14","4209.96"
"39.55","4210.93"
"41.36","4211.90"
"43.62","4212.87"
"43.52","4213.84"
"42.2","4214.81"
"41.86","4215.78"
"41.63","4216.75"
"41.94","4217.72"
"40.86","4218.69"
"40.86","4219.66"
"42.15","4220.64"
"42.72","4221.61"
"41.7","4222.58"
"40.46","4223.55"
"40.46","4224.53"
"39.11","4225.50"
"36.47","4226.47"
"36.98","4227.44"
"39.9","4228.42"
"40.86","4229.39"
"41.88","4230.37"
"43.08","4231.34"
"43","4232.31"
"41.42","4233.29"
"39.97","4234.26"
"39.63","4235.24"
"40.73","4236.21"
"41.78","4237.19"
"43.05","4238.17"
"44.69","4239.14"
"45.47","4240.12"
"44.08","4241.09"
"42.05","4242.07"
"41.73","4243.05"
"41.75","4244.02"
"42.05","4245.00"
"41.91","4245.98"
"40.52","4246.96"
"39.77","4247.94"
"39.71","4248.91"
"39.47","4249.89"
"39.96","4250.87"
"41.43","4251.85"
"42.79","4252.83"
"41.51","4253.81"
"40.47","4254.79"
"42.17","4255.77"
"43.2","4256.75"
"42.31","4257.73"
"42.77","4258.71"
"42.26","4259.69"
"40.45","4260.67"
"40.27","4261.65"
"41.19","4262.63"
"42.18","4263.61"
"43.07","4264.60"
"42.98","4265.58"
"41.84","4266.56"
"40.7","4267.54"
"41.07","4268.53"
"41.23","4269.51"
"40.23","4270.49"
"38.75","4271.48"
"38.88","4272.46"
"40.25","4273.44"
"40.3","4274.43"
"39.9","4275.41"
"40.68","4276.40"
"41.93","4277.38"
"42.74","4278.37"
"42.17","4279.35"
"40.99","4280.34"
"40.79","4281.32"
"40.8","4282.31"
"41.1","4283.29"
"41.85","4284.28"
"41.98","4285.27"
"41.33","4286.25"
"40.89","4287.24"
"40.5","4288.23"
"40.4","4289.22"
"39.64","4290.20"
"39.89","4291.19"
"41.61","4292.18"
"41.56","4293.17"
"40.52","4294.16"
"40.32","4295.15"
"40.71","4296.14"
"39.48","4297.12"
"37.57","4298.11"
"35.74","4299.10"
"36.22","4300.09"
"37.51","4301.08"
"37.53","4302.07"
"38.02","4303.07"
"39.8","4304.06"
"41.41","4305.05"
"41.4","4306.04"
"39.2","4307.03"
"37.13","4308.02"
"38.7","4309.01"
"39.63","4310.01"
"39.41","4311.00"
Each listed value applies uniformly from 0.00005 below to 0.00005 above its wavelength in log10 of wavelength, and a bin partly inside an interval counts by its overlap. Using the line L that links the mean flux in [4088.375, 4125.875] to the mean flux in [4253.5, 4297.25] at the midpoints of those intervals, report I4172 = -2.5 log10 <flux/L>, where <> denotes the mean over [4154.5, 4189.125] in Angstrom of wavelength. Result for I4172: -0.064 mag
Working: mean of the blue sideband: 38.9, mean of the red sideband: 41.1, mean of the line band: 42.2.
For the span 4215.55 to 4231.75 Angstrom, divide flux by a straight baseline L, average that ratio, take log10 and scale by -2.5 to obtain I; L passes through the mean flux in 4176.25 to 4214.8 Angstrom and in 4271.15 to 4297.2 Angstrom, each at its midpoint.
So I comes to 0.021 mag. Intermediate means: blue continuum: 41.9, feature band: 40.7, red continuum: 40.8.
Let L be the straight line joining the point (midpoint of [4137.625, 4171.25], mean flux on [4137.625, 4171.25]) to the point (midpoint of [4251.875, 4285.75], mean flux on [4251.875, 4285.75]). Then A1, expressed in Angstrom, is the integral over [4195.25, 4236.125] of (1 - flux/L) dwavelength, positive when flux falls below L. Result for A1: 0.74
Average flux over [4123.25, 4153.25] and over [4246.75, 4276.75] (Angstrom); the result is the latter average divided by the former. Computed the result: 0.96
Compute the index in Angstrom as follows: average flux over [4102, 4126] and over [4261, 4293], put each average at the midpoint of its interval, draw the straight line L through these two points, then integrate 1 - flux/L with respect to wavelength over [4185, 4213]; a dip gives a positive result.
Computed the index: -0.79 Angstrom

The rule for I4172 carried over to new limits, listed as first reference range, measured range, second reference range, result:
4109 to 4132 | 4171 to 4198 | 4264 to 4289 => 0.001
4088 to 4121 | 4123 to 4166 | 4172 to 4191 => -0.065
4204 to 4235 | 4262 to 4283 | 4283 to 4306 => -0.021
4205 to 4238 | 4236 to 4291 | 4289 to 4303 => -0.035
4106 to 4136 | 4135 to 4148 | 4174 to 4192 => -0.044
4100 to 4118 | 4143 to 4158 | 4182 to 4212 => -0.085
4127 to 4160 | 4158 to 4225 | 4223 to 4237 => -0.016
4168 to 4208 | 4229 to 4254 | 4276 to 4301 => -0.015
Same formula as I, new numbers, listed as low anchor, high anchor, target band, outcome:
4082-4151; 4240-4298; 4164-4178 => -0.03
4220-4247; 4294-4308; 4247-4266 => -0.02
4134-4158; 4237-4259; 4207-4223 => 0.01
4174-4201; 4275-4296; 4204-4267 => -0.01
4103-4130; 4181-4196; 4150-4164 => -0.02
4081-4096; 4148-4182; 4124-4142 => -0.01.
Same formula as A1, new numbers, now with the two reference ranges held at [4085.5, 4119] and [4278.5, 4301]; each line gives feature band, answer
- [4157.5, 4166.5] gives -0.9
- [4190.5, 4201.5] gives -0.5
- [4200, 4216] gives -1.1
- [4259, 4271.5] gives -0.4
